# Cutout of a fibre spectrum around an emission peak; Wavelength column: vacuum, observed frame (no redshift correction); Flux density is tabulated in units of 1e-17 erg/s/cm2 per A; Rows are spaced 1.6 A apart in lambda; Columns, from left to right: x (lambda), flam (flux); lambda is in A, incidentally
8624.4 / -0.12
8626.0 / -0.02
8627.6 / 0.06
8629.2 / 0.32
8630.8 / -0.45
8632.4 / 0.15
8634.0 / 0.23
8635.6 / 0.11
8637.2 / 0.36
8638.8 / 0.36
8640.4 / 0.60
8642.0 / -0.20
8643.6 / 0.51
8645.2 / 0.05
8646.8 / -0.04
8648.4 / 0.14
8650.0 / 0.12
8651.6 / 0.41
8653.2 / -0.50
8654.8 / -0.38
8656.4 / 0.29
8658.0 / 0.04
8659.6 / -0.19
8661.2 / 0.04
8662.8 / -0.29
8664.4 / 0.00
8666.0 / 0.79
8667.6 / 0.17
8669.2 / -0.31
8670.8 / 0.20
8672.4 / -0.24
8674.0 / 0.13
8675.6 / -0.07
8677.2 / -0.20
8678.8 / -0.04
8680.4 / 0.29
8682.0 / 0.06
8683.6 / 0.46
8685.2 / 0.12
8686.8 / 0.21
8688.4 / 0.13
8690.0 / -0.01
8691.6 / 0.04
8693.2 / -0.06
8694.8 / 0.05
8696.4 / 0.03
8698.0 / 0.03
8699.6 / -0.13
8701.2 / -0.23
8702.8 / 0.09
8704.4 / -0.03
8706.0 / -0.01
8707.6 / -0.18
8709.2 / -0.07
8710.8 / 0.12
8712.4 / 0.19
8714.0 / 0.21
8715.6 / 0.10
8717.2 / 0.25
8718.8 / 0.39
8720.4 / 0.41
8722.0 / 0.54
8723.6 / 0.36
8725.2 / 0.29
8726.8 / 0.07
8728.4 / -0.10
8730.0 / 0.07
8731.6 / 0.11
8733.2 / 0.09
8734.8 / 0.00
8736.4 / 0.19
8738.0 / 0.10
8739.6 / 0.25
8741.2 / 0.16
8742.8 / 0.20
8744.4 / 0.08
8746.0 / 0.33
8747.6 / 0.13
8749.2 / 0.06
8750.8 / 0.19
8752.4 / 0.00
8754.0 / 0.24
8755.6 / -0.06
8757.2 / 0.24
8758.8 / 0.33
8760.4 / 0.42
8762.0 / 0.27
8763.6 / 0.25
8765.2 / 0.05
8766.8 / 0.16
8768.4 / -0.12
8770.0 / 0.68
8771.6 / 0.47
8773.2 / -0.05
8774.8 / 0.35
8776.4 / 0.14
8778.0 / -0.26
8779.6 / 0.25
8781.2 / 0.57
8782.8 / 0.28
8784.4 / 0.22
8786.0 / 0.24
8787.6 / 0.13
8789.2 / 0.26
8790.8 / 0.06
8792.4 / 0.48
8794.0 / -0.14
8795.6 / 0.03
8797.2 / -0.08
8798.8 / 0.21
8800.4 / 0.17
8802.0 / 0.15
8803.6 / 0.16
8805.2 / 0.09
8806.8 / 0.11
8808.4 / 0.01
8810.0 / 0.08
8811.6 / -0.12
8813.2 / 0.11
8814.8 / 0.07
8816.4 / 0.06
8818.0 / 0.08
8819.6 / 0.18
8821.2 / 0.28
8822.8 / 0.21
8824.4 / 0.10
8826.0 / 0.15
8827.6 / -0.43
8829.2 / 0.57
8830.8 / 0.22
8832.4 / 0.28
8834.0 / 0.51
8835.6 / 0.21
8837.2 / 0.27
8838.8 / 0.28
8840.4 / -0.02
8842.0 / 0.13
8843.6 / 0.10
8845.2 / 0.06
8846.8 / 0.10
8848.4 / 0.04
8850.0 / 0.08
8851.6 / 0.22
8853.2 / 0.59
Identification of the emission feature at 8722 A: Hgamma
